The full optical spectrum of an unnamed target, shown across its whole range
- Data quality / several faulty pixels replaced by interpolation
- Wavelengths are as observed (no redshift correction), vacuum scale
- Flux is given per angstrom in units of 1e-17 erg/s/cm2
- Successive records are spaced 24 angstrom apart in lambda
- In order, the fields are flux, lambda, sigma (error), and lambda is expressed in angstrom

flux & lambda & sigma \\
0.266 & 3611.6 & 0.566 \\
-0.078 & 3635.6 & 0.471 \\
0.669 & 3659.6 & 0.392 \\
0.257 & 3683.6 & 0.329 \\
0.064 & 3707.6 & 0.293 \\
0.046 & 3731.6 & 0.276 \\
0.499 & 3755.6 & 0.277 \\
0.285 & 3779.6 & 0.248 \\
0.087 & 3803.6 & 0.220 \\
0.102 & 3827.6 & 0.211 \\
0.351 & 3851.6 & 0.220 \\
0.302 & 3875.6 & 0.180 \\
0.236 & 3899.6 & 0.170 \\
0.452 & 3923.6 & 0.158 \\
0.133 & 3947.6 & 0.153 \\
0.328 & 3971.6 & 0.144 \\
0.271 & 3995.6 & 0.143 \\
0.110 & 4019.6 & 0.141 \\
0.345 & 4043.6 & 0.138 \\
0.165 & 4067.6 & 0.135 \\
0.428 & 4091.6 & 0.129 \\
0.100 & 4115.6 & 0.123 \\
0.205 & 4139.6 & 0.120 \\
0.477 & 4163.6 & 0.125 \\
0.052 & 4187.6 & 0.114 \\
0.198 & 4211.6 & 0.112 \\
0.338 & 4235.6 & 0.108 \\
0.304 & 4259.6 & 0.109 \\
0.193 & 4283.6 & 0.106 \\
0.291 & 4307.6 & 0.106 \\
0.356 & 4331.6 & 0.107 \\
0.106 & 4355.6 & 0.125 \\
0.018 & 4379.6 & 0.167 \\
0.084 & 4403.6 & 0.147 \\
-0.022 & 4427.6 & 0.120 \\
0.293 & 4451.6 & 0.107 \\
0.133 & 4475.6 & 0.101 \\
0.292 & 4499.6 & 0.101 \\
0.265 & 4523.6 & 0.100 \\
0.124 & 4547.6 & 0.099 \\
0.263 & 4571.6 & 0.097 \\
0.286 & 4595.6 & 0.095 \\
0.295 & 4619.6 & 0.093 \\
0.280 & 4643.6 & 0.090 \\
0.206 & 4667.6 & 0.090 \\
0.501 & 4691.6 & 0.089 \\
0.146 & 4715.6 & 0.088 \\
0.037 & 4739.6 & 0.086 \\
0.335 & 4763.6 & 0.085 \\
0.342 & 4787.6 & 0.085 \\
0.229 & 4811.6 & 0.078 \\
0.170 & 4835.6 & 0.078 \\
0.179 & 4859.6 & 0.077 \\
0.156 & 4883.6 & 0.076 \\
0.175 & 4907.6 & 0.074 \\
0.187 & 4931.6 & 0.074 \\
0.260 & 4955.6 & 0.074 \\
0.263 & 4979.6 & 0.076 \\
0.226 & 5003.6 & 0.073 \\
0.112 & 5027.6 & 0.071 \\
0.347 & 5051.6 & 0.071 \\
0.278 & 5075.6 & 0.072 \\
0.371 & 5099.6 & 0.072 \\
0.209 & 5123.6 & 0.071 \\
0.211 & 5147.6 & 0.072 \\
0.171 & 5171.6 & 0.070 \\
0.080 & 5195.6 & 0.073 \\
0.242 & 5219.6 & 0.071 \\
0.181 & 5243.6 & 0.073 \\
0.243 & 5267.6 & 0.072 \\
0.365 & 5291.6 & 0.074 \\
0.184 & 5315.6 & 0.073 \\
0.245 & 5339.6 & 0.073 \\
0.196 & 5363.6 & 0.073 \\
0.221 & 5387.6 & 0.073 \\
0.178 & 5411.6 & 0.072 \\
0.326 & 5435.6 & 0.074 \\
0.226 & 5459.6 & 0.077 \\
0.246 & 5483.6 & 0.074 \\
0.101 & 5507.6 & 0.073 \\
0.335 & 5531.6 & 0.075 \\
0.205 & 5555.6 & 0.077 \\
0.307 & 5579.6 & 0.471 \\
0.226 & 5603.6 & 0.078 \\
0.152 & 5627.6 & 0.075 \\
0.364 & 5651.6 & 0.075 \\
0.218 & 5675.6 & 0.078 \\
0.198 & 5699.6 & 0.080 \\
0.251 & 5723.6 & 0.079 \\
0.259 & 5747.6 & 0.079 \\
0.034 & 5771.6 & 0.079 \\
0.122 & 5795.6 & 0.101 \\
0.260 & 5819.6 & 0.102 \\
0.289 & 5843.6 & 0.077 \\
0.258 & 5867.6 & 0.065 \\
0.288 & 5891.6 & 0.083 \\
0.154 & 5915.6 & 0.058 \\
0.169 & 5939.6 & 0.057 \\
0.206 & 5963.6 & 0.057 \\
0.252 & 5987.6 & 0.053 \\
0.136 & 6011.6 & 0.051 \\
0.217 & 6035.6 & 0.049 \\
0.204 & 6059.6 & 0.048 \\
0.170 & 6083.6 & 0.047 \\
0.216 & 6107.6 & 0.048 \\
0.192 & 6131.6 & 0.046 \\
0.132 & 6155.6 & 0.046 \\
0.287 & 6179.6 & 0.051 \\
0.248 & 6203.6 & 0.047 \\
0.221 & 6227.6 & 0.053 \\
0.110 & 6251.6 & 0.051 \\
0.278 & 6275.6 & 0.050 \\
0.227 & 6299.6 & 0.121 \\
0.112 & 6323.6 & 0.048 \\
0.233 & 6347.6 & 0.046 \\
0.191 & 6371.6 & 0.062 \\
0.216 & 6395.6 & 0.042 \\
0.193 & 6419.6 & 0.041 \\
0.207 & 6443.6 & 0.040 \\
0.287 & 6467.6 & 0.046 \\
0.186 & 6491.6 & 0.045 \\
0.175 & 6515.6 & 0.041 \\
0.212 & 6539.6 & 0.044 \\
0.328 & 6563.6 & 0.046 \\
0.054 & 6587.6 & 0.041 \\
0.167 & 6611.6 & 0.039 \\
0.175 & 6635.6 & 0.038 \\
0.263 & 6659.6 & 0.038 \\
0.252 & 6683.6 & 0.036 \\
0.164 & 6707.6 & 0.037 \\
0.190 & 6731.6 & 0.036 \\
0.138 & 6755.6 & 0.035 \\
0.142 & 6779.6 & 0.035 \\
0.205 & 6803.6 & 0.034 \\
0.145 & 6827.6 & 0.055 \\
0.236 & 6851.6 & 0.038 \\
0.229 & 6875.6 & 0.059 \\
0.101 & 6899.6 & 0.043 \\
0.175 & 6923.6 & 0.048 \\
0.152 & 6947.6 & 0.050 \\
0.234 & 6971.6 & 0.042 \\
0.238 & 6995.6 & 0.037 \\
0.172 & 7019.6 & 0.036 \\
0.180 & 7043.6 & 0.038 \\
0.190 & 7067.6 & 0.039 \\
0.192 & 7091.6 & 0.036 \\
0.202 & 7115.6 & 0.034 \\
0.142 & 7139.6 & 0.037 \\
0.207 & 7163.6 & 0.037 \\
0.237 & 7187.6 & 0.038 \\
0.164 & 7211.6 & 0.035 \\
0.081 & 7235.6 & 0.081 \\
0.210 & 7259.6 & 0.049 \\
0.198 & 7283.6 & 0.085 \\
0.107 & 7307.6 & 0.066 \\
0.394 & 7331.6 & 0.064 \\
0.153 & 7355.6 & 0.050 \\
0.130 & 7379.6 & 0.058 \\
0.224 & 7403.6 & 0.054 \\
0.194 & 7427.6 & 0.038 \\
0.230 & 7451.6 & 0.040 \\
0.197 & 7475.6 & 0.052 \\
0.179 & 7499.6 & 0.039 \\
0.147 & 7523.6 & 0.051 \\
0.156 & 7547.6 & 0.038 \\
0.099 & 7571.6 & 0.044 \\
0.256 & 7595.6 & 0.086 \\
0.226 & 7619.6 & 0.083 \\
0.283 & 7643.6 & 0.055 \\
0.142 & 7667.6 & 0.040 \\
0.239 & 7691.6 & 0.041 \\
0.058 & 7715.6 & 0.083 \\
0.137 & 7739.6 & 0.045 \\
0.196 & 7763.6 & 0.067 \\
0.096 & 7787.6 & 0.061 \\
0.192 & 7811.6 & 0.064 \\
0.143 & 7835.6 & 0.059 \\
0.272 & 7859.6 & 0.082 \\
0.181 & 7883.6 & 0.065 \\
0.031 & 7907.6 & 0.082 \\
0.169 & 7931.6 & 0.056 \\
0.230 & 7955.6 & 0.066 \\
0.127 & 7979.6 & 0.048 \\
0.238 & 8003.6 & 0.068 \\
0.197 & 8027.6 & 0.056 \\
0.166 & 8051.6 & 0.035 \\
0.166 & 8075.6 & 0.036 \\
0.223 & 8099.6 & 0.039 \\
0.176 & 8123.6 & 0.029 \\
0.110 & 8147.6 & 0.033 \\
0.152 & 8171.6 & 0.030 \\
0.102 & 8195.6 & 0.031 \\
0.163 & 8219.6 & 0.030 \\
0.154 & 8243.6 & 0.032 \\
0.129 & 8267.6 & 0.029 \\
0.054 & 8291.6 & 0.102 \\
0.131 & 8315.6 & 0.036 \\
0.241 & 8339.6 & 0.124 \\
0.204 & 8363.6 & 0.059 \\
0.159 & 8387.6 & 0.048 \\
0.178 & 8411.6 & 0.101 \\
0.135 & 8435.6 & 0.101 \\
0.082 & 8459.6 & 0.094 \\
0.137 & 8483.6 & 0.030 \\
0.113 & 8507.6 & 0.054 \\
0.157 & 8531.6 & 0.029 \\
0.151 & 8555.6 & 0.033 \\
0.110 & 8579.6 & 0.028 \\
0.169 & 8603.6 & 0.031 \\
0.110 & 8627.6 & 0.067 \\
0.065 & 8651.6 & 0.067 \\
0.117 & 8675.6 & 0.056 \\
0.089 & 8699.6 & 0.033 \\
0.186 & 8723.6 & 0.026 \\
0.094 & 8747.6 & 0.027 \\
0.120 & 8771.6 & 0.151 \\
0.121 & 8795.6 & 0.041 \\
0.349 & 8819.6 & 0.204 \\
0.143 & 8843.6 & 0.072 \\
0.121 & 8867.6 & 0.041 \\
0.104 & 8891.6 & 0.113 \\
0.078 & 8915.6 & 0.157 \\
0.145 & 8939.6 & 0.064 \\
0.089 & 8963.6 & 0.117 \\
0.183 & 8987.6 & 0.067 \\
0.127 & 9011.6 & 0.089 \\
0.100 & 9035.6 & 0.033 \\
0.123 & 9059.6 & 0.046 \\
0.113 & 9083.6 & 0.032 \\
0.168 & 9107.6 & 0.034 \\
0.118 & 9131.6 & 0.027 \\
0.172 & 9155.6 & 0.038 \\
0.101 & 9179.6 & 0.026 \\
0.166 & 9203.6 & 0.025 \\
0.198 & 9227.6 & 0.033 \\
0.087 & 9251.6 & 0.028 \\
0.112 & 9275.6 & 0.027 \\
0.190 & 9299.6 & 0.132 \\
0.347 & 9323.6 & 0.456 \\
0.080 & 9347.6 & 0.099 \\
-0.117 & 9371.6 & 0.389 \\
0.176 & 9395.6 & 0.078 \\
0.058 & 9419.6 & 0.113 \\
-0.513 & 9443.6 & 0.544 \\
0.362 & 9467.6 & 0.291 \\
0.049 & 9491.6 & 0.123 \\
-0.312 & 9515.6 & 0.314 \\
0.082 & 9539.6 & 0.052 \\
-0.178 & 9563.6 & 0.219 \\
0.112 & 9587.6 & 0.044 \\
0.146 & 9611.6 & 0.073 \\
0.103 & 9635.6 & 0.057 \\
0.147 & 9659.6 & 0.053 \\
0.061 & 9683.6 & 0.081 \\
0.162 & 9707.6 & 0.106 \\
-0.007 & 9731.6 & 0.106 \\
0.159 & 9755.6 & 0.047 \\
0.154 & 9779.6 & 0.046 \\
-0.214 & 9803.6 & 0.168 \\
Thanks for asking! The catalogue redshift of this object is 0.12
